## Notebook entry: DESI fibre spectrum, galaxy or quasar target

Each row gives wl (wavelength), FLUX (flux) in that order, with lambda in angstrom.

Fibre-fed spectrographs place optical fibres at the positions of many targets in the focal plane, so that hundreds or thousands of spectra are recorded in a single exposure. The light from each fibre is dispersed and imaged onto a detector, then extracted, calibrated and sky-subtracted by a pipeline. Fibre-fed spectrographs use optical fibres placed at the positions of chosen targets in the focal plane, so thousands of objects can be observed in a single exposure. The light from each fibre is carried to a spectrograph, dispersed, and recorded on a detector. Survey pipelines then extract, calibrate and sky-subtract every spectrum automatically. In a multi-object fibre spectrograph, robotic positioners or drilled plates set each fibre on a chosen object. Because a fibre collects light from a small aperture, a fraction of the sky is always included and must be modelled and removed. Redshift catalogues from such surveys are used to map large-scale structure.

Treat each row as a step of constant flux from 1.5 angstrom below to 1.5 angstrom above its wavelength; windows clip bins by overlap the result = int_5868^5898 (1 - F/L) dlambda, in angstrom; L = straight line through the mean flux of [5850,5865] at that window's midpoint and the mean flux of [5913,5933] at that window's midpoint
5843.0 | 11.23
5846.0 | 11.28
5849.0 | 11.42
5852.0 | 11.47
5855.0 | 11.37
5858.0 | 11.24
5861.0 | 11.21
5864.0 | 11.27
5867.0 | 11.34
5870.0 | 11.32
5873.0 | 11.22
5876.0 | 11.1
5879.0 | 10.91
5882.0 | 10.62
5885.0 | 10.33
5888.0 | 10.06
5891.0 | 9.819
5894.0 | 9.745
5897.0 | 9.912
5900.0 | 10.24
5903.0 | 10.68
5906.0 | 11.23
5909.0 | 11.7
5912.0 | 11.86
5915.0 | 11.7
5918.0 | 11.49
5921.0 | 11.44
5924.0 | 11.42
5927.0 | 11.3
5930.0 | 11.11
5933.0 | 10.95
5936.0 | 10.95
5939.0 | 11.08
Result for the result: 2.2 angstrom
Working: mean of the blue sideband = 11.3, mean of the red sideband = 11.4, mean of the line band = 10.5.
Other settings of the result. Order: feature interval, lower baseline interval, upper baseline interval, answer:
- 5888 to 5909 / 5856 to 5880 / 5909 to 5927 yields 2.0 angstrom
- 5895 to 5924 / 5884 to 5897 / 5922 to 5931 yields -1.2 angstrom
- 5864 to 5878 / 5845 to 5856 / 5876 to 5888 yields -0.5 angstrom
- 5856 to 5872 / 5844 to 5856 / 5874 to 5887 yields -0.3 angstrom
